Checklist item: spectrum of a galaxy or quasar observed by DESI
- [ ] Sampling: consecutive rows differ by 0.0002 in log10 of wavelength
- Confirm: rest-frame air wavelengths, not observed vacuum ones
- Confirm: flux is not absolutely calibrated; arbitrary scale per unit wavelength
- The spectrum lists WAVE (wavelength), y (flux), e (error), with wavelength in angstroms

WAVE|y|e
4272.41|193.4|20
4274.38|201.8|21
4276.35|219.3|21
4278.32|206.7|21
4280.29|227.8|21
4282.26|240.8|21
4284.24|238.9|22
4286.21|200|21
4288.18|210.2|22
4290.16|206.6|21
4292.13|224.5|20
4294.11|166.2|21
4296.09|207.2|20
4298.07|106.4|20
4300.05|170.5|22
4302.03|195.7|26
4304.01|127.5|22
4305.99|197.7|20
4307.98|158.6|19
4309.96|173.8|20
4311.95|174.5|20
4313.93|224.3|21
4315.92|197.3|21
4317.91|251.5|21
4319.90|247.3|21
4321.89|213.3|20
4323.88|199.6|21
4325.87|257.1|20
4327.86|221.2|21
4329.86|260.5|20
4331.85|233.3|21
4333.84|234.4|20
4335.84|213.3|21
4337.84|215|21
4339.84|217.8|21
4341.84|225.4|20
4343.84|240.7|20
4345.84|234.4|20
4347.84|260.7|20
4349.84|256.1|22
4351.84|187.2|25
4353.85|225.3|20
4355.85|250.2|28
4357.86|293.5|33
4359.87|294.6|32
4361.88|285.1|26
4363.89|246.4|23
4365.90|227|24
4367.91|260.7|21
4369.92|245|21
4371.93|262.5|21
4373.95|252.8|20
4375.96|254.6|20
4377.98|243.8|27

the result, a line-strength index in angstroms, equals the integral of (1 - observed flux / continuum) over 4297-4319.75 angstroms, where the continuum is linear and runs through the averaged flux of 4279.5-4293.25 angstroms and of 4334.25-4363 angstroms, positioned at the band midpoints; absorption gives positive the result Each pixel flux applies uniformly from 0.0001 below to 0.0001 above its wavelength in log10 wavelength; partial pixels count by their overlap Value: 4.6 angstroms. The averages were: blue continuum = 221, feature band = 182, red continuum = 243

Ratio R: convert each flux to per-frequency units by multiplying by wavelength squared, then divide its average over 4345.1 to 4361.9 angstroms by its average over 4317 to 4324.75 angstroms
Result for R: 1.1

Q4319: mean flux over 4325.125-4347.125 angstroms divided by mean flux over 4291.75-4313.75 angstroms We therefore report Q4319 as 1.34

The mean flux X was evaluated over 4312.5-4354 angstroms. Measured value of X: 229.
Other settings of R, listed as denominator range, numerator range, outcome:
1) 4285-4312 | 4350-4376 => 1.44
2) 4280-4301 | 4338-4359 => 1.23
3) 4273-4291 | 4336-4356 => 1.09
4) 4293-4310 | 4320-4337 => 1.39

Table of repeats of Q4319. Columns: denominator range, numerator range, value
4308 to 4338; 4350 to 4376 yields 1.15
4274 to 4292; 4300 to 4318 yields 0.85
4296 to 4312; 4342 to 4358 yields 1.45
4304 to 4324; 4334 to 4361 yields 1.20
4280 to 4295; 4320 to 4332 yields 1.08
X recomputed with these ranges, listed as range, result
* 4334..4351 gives 233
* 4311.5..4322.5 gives 220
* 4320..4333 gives 232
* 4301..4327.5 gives 202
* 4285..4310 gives 181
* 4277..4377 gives 223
